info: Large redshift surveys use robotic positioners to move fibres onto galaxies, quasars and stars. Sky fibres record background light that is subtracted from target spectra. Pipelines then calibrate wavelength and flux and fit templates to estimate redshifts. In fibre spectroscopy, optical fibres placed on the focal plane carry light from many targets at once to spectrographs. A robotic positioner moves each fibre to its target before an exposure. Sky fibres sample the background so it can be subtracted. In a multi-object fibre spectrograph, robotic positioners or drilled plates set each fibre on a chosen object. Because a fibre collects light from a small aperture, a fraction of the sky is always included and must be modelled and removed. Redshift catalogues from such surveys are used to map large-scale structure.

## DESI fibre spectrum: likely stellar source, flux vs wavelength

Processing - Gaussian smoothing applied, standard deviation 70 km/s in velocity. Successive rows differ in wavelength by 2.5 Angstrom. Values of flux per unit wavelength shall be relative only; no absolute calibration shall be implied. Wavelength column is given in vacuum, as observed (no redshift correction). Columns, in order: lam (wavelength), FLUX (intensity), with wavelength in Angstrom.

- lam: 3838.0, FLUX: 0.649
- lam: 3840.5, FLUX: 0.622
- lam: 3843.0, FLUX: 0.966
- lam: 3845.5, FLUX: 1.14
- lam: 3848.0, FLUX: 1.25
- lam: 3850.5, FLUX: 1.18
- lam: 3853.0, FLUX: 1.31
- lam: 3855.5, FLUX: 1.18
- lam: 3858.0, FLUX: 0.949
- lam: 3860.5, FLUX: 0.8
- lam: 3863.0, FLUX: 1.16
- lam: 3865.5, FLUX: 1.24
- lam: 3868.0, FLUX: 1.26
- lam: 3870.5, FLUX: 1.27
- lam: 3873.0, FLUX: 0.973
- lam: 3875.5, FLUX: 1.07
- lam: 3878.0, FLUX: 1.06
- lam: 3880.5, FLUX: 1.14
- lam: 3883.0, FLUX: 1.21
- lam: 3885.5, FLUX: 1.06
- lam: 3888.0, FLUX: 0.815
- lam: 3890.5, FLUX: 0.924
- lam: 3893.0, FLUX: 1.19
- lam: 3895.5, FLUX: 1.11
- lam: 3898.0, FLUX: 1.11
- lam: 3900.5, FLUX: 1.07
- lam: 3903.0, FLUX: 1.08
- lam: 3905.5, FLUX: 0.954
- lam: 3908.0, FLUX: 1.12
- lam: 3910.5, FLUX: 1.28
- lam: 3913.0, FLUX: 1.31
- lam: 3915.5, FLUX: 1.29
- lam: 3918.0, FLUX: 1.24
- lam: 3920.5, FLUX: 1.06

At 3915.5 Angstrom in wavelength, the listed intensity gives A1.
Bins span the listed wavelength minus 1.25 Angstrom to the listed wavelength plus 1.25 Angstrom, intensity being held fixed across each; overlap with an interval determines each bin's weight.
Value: 1.29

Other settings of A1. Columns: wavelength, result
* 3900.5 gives 1.07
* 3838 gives 0.649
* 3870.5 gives 1.27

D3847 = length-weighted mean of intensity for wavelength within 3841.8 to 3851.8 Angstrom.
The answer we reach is 1.14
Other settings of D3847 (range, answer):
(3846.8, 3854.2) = 1.25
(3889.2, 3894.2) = 1.05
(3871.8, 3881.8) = 1.06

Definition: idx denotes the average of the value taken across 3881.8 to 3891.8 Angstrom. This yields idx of 1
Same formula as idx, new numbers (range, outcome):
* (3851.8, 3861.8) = 1.06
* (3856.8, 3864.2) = 0.969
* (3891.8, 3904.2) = 1.11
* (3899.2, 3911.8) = 1.1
